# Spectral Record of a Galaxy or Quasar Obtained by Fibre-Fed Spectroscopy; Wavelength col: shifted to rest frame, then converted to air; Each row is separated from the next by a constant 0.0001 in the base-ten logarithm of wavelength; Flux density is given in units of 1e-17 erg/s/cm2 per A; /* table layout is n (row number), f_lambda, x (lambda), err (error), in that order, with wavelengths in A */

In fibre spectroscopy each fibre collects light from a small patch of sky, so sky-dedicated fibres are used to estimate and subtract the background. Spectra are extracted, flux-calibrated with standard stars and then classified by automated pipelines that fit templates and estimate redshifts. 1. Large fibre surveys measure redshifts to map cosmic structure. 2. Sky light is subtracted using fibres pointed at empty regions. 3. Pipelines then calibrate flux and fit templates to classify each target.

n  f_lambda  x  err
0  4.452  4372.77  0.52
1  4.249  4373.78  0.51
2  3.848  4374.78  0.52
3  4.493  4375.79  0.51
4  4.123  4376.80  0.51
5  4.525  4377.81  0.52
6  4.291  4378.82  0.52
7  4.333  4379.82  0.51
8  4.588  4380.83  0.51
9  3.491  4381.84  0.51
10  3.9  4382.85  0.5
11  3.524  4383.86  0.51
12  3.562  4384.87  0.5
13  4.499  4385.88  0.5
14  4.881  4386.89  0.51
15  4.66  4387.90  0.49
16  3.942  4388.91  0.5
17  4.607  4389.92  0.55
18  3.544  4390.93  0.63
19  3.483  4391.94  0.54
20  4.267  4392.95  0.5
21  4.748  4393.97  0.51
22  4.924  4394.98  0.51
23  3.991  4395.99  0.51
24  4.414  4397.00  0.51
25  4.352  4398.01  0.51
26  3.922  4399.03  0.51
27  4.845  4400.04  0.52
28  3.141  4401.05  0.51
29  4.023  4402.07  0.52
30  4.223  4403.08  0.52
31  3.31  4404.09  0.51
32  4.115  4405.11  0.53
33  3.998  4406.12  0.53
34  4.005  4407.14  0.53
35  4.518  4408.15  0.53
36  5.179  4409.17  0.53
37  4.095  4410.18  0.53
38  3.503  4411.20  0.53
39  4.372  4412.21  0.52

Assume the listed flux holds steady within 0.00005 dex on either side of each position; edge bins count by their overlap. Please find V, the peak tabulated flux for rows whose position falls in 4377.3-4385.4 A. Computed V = 4.588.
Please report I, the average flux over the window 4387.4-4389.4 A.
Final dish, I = 4.3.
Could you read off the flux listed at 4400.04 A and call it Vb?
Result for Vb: 4.845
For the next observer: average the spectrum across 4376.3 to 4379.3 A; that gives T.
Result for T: 4.31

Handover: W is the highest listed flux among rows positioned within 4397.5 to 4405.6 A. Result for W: 4.845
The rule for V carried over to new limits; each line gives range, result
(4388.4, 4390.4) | 4.607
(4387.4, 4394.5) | 4.748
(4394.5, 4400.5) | 4.924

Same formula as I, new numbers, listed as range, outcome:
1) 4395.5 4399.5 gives 4.17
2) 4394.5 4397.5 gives 4.45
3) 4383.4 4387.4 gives 4.12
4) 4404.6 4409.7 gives 4.36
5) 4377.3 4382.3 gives 4.25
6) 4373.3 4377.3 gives 4.18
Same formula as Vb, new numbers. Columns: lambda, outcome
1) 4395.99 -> 3.991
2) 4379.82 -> 4.333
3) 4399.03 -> 3.922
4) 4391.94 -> 3.483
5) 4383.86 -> 3.524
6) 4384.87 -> 3.562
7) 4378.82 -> 4.291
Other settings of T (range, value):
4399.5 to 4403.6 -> 4.06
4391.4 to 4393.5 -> 3.87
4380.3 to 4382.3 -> 4.05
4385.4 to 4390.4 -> 4.52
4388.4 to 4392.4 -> 3.9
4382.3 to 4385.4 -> 3.66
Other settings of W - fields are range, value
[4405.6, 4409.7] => 5.179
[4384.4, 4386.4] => 4.499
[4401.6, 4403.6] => 4.223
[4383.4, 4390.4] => 4.881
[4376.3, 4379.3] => 4.525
